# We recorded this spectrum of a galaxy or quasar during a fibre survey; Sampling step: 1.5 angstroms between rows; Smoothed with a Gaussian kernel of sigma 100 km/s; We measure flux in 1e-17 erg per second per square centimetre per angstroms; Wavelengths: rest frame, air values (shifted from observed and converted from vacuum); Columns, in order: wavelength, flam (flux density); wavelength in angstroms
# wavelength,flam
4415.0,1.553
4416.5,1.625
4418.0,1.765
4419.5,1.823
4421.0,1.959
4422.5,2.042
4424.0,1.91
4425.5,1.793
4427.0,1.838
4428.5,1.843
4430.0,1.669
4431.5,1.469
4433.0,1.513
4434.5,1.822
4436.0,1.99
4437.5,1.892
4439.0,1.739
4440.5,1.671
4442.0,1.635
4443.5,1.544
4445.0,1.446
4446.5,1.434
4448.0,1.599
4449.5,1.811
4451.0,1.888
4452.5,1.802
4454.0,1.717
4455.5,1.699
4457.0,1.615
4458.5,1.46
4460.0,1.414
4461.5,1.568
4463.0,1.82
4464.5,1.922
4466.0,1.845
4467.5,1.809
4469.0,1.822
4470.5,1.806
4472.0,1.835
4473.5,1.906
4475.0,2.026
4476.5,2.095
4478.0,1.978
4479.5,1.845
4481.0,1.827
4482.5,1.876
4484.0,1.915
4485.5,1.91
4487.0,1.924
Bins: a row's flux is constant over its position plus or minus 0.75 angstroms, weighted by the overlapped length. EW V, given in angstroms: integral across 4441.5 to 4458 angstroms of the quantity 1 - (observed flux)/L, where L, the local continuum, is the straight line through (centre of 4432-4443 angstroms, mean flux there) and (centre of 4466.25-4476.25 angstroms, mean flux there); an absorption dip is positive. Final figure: 1.3 angstroms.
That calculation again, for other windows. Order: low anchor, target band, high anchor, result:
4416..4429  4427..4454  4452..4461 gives 0.4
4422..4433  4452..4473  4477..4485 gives 1.4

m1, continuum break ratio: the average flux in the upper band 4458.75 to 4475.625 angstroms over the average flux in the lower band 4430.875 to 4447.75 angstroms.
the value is 1.08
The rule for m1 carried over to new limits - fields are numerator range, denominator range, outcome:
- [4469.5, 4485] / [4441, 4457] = 1.15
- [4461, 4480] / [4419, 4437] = 1.04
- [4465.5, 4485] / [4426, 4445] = 1.11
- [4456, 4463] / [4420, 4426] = 0.81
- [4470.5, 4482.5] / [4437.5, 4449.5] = 1.19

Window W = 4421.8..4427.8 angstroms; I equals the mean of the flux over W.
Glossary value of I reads 1.89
